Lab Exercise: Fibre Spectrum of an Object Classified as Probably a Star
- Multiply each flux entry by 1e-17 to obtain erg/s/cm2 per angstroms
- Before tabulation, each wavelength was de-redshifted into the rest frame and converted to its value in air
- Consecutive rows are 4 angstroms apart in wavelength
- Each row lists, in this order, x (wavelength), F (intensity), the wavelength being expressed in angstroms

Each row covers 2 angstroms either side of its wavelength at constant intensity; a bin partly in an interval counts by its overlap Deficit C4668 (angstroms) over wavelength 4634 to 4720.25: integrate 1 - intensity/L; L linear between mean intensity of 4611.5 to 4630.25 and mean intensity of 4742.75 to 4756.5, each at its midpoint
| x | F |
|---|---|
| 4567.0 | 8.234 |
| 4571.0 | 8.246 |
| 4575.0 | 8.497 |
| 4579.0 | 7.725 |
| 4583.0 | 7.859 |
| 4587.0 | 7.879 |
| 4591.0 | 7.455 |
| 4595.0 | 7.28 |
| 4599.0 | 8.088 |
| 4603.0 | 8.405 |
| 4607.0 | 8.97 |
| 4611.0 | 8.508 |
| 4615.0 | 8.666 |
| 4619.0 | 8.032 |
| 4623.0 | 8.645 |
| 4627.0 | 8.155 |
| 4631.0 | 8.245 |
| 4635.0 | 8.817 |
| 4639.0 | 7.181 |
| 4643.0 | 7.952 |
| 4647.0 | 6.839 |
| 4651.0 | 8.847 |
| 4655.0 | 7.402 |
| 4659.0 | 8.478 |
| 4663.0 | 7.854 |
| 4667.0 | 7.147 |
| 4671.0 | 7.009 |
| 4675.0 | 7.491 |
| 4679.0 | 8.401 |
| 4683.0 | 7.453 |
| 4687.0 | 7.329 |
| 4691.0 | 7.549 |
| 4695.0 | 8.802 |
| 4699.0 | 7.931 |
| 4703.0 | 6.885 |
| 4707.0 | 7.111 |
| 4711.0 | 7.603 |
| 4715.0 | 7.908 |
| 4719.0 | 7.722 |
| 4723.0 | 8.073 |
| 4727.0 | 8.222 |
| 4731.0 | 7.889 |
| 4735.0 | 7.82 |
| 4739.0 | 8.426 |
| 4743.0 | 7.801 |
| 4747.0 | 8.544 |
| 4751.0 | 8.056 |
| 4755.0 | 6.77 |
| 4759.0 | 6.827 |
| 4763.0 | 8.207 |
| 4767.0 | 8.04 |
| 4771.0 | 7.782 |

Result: 4.6 angstroms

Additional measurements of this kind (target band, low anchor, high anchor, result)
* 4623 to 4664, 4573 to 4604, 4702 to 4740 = -0.9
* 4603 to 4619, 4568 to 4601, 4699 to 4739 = -1.5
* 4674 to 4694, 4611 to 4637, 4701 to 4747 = 0.9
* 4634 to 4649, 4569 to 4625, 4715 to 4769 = 0.8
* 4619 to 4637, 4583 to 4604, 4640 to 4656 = -1.5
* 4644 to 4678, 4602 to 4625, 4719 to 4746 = 2.8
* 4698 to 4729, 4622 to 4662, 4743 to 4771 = 0.7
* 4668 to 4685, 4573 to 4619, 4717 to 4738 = 1.0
